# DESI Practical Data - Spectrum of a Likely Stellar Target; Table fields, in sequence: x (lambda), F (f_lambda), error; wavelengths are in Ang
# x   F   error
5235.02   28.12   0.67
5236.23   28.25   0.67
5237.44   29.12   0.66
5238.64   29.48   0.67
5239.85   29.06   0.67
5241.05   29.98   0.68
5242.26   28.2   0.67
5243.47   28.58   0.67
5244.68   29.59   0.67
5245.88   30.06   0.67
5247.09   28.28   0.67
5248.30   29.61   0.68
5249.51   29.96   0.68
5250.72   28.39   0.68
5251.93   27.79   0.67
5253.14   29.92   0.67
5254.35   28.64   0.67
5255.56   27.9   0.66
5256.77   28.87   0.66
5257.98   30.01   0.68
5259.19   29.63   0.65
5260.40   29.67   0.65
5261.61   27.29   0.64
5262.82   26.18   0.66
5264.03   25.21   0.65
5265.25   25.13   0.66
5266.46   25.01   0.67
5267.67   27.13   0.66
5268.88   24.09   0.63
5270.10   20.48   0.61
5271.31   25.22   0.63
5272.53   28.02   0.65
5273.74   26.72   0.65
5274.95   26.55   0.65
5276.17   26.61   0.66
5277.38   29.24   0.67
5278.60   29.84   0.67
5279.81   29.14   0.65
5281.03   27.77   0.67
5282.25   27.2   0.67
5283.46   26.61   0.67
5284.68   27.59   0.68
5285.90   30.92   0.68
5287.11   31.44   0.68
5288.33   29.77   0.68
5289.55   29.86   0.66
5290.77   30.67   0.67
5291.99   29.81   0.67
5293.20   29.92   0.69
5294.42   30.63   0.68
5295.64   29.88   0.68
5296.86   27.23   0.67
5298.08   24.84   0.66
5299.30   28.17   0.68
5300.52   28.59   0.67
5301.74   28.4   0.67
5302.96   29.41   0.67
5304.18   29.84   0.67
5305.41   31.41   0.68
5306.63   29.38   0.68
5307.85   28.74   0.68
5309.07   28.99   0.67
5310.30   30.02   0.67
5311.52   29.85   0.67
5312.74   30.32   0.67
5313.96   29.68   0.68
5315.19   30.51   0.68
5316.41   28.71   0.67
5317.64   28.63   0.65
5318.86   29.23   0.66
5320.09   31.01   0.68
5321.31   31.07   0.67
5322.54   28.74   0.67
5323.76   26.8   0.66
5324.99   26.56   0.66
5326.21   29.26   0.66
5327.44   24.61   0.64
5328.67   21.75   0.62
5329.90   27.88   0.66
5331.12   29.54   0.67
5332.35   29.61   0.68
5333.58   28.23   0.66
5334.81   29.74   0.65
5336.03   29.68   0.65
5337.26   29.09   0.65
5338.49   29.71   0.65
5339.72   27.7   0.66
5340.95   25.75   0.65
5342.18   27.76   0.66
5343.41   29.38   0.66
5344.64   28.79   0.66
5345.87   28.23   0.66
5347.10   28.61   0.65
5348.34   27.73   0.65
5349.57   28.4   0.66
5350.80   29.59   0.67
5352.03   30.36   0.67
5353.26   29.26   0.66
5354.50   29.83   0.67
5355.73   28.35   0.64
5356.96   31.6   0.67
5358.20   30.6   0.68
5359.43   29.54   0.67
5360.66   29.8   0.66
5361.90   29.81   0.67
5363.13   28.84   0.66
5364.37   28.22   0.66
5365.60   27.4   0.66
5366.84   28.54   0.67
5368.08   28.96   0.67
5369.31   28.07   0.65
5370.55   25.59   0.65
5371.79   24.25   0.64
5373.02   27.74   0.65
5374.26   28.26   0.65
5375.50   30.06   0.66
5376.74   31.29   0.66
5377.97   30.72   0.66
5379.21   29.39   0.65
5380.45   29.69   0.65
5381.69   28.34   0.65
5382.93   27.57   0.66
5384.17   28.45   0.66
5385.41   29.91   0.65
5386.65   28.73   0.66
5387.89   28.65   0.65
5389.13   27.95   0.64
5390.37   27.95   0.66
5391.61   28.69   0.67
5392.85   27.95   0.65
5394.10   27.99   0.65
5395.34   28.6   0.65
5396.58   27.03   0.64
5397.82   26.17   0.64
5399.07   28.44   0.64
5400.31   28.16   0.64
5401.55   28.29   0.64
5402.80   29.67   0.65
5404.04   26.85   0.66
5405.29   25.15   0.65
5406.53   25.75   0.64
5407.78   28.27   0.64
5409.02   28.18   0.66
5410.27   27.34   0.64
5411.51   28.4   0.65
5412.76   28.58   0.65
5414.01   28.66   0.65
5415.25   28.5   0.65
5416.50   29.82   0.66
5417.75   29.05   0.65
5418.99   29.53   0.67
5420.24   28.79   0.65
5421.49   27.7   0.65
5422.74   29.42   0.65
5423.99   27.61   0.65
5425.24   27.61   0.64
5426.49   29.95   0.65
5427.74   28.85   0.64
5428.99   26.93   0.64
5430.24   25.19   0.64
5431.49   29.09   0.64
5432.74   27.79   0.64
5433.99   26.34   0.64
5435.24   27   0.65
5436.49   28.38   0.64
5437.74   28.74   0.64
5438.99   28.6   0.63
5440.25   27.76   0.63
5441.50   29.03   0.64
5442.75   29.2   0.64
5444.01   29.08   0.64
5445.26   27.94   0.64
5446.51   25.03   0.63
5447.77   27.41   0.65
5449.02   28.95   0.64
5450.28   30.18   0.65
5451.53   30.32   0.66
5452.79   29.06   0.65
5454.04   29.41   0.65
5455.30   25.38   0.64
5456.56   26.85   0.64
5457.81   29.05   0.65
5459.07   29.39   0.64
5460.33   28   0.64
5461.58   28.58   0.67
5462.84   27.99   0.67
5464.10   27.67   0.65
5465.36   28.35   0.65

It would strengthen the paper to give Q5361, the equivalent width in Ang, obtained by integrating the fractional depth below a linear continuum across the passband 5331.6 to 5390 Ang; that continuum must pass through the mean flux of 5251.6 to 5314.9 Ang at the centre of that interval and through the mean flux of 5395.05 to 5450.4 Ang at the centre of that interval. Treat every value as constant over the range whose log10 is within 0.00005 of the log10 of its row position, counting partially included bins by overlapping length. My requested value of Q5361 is -1.3 Ang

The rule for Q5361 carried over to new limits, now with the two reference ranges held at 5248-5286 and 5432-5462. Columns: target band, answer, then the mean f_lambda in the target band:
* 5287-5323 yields -2.3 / 29.5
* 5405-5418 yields 0.0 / 28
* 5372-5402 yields -0.6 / 28.5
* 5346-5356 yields -0.4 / 29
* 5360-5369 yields -0.3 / 28.8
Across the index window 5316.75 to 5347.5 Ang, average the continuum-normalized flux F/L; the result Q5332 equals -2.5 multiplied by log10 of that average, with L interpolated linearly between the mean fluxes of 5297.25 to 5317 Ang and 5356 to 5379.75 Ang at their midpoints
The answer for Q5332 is 0.03 mag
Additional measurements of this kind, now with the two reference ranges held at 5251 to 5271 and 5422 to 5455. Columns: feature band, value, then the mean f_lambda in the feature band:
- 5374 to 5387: -0.06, 29.3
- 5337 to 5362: -0.05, 29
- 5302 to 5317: -0.09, 29.7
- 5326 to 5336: 0.00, 27.6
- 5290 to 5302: -0.06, 28.8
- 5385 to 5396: -0.02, 28.5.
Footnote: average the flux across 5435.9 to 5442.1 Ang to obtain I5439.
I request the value 28.5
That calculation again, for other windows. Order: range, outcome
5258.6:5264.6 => 27.6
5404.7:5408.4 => 26.4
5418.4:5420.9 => 29.1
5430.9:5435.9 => 27.6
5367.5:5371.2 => 27.5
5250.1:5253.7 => 28.7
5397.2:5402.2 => 27.7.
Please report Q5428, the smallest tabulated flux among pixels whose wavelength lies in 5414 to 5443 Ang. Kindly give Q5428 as 25.19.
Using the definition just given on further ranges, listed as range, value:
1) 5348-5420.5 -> 24.25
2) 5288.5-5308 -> 24.84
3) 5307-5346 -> 21.75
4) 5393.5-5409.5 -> 25.15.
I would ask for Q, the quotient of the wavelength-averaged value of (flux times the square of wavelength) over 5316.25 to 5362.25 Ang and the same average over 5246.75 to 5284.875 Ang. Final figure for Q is 1.1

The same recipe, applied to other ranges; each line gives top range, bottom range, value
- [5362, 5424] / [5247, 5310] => 1.05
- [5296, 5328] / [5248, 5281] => 1.07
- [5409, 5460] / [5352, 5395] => 1.01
